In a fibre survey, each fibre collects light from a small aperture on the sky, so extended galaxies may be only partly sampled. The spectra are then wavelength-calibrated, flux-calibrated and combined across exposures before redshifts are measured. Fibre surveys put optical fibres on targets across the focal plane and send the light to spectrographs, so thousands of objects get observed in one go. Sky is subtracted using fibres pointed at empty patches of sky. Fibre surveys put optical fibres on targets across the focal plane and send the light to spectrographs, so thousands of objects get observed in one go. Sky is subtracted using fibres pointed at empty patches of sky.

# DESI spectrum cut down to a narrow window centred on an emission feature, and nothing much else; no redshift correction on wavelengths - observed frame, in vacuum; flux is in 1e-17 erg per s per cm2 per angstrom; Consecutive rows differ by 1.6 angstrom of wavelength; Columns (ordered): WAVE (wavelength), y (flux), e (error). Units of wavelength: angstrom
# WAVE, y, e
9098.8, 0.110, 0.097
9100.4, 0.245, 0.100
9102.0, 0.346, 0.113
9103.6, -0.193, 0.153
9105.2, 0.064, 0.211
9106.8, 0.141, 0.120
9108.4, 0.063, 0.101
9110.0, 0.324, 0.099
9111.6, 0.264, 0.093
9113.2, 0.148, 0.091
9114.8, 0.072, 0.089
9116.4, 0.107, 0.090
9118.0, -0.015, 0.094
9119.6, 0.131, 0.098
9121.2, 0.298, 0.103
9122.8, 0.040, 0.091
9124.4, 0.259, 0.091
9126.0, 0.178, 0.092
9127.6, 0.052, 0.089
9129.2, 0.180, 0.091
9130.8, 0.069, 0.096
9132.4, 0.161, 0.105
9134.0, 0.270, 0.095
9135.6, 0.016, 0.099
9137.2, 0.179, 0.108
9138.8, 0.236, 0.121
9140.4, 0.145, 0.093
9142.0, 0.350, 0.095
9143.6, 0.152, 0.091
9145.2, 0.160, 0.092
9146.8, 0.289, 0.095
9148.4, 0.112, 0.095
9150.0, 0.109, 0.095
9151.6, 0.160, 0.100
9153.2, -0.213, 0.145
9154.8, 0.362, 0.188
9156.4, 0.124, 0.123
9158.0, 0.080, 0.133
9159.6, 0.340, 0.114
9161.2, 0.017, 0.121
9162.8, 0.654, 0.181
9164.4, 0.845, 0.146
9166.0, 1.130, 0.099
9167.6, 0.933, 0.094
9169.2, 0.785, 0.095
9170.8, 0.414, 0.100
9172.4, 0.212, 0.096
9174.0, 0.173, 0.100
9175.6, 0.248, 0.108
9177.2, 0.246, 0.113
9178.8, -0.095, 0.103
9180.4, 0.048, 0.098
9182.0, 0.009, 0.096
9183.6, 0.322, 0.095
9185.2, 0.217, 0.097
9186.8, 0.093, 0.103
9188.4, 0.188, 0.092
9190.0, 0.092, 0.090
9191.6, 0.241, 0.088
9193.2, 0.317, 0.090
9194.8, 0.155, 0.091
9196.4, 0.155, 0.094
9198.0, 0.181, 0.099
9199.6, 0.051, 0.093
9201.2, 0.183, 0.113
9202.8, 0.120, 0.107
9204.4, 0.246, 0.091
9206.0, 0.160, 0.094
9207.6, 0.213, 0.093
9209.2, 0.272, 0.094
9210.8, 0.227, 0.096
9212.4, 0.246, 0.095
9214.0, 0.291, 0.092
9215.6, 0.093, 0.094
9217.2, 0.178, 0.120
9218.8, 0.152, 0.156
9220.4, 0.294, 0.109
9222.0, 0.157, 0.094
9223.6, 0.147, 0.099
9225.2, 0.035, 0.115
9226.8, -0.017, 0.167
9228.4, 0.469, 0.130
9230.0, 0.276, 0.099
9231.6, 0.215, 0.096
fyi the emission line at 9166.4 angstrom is H-beta 4861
